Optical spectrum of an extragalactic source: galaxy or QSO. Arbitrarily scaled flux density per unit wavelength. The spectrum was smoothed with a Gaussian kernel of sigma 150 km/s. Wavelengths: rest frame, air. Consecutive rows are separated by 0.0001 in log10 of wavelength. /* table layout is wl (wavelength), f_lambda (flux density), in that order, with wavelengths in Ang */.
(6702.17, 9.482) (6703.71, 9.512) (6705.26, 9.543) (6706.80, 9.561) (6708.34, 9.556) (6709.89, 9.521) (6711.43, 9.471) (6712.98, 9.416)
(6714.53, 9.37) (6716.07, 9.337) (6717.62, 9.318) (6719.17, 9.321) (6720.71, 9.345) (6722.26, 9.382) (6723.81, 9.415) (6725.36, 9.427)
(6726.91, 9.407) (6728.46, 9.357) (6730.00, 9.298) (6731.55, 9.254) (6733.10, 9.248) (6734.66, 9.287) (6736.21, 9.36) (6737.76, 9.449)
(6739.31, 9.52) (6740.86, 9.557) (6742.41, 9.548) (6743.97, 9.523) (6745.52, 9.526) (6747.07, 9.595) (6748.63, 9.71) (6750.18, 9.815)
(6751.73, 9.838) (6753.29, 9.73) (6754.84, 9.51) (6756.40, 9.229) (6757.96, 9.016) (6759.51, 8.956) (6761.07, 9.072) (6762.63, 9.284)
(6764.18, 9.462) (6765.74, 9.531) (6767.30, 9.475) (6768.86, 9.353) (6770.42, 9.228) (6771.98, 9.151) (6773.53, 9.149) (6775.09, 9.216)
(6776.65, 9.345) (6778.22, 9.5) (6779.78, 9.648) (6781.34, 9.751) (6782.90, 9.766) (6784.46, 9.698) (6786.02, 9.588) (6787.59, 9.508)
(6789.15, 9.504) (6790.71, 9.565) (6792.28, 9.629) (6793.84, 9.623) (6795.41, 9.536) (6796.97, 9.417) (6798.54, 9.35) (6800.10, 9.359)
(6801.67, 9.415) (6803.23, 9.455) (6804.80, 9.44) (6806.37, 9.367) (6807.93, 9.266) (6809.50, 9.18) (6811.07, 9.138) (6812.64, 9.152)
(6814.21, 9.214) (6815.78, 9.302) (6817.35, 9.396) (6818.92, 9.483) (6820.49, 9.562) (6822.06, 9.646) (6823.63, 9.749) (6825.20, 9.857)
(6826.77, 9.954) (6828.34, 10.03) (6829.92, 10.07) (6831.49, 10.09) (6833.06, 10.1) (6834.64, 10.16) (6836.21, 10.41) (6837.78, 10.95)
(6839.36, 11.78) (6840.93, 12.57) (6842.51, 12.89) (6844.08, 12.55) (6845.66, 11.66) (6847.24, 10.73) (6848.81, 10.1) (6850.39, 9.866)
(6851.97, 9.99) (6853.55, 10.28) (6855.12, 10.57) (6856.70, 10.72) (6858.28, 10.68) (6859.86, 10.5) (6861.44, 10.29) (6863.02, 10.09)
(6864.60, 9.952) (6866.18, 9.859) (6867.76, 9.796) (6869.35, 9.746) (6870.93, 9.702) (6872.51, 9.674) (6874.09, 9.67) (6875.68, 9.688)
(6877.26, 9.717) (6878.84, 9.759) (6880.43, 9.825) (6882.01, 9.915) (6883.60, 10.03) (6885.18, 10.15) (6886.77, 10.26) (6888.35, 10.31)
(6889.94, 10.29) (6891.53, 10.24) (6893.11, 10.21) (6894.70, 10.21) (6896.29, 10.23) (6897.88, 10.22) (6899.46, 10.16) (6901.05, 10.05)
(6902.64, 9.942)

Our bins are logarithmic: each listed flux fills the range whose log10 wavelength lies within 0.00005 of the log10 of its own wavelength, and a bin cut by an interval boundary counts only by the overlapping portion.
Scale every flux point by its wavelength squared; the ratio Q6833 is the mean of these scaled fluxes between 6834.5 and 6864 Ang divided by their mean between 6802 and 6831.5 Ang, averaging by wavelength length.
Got 1.15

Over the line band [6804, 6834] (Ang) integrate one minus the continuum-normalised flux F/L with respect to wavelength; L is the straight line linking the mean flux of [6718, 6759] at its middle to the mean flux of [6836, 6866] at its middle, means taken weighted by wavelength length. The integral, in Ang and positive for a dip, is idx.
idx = 2.5 Ang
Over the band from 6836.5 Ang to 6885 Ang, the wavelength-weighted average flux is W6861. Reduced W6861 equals 10.4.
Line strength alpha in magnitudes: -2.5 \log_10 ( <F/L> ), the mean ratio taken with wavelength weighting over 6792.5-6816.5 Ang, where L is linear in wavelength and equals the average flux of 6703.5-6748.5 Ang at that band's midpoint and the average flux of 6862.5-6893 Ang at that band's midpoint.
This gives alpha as 0.04 mag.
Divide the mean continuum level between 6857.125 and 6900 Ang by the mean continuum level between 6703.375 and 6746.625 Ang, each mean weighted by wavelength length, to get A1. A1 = 1.1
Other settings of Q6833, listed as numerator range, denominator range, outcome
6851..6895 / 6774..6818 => 1.09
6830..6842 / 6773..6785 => 1.16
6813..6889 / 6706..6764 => 1.12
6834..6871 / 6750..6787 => 1.16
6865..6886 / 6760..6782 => 1.08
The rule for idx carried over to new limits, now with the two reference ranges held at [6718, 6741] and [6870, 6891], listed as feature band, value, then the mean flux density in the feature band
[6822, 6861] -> -3.5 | 10.7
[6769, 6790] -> 0.2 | 9.47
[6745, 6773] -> 0.2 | 9.41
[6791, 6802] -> 0.2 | 9.48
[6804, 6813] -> 0.4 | 9.26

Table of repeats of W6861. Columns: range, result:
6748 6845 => 9.74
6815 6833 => 9.76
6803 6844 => 10.1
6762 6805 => 9.46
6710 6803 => 9.44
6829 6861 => 10.8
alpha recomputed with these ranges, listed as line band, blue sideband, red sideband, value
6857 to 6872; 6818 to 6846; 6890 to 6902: 0.034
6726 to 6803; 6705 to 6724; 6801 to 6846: 0.034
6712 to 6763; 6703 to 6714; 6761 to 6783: 0.005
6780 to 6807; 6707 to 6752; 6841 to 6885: 0.039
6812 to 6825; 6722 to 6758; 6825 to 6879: 0.075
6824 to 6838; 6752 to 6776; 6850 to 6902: -0.040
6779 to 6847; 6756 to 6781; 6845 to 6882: -0.030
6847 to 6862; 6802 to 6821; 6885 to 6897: -0.058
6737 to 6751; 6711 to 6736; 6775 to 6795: -0.019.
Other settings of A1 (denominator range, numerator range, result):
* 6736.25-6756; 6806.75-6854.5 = 1.07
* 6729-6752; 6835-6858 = 1.16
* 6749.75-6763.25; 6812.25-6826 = 1.01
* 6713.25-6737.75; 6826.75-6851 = 1.17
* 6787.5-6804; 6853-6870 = 1.08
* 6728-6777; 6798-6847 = 1.07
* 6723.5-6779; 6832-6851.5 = 1.18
